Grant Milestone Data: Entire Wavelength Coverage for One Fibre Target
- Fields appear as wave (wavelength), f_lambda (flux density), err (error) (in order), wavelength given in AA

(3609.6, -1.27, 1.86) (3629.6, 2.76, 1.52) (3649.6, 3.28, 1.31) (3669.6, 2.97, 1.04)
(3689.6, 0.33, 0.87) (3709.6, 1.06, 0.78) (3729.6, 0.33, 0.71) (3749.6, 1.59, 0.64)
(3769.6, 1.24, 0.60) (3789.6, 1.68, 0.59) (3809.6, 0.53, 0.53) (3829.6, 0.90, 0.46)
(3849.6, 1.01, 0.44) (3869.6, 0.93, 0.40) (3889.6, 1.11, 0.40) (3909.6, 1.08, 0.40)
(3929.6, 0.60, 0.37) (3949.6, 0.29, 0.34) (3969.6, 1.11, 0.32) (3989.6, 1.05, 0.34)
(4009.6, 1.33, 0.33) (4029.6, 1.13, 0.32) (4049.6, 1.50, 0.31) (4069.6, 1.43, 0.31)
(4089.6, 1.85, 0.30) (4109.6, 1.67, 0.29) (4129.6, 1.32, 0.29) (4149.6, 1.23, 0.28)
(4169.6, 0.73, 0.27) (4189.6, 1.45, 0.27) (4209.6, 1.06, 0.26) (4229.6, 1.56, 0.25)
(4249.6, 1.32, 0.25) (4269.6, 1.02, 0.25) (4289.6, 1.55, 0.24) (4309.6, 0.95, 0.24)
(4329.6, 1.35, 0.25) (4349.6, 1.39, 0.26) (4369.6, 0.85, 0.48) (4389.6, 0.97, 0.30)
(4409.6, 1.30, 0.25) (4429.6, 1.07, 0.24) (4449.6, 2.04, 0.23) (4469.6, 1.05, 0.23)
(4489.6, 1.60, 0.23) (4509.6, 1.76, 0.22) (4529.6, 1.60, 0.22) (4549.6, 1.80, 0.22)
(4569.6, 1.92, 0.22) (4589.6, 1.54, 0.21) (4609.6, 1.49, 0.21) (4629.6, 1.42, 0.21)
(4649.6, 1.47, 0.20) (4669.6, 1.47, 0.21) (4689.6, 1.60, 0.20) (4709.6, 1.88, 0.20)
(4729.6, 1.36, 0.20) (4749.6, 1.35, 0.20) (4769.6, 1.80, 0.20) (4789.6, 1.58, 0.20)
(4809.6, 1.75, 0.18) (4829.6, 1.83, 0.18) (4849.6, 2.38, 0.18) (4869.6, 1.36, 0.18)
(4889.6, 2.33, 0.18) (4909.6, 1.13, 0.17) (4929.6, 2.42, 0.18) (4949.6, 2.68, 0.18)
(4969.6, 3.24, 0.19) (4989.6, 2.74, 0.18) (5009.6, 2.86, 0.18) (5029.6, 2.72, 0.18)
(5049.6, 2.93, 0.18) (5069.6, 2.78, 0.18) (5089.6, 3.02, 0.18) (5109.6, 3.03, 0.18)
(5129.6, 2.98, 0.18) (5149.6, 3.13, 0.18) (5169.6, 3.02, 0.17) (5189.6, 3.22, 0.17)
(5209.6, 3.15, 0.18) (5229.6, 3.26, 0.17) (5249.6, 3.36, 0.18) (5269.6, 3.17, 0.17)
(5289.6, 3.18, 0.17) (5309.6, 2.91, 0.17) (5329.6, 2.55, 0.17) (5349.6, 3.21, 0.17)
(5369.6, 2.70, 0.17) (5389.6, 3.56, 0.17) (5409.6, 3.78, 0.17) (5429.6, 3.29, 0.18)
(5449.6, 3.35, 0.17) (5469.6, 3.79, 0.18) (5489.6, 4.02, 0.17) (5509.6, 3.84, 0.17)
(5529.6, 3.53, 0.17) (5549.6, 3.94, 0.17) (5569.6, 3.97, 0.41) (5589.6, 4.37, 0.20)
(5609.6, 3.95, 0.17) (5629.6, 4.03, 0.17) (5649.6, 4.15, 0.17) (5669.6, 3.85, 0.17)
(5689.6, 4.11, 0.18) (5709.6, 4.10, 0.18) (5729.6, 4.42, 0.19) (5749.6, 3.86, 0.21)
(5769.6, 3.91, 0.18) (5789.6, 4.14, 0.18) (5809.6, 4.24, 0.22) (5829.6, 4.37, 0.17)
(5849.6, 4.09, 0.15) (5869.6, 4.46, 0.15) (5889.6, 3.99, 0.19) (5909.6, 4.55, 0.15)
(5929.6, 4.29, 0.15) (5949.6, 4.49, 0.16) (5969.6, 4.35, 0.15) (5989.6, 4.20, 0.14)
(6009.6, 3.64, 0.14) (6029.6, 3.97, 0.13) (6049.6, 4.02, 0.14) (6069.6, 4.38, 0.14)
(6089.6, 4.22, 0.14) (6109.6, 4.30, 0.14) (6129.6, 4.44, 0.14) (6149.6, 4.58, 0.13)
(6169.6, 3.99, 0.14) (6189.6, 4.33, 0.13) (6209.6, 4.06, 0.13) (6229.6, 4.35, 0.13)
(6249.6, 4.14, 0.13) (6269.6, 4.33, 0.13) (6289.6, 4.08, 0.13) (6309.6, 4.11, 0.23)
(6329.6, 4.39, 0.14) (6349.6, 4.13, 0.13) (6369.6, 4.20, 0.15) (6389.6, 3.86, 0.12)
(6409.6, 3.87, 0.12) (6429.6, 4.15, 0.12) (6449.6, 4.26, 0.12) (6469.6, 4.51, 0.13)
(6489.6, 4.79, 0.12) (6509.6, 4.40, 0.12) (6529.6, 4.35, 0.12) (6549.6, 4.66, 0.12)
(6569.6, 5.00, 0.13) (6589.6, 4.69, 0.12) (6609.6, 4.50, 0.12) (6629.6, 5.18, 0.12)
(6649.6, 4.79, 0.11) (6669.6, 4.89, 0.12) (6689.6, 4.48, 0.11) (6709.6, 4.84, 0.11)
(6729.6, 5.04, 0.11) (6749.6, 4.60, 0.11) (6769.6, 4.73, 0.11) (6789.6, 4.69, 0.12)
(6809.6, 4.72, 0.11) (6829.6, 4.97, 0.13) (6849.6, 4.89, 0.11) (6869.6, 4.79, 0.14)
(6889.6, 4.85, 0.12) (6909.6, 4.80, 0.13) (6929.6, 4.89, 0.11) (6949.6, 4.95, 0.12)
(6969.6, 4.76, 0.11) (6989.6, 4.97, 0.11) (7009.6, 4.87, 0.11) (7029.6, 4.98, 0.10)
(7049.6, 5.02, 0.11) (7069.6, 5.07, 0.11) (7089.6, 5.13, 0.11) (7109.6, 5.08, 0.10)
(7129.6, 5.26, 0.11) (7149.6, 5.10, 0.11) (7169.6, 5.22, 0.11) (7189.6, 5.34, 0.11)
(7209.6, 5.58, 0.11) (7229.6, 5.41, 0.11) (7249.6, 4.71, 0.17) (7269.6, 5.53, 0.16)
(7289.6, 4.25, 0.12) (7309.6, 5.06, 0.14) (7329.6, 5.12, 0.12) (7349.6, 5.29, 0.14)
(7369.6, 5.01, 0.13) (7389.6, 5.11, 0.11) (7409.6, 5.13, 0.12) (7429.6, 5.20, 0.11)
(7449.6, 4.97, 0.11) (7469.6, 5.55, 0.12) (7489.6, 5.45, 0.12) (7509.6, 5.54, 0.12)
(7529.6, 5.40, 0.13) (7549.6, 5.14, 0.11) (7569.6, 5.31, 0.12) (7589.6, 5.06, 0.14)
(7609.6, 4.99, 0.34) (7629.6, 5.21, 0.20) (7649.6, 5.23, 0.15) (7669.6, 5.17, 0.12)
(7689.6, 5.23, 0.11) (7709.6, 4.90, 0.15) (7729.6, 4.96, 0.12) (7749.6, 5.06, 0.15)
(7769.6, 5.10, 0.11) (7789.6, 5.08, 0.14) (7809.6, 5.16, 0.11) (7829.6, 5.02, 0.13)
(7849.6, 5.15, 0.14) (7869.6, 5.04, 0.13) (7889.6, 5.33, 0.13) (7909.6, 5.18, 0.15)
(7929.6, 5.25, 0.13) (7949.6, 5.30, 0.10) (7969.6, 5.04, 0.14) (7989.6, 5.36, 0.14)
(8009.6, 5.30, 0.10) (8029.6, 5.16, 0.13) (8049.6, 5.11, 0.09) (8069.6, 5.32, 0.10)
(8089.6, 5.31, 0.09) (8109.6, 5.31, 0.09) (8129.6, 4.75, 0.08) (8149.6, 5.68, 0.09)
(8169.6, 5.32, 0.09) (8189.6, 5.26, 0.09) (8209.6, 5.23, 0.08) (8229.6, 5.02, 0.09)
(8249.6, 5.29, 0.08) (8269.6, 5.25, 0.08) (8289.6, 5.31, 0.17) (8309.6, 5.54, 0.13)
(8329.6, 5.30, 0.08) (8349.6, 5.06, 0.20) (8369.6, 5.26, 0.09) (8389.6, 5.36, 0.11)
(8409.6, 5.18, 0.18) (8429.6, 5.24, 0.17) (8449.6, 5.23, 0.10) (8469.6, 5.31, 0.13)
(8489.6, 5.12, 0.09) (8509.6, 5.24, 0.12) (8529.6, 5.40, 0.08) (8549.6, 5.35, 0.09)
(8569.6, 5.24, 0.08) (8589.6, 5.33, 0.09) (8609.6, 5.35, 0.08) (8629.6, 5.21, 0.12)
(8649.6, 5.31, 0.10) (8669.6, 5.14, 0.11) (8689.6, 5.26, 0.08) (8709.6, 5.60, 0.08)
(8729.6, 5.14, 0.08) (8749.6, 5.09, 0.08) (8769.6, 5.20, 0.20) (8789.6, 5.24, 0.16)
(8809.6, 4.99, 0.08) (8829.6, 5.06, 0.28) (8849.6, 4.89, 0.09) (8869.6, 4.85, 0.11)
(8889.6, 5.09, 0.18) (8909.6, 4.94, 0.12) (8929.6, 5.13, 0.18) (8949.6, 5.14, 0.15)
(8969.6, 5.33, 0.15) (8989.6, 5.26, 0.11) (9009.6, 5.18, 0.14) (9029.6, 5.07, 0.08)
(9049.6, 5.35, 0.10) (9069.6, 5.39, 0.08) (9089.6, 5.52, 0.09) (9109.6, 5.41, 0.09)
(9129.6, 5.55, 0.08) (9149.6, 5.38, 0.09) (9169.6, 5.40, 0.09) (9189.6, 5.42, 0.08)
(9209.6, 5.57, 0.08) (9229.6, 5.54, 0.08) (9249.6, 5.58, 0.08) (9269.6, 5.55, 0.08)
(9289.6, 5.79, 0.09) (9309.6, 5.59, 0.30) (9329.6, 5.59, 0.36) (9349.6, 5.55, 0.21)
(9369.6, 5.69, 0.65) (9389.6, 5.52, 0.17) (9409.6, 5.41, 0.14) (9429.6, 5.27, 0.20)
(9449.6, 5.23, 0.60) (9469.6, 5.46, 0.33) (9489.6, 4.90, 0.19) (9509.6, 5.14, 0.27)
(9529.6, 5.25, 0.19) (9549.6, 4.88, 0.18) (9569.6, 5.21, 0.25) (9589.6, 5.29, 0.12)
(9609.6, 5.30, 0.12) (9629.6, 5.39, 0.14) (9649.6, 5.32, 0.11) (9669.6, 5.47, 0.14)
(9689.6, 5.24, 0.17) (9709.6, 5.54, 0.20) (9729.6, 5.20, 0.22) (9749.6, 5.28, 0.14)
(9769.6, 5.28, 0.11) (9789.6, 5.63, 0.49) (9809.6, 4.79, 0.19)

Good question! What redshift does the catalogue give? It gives 0.237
